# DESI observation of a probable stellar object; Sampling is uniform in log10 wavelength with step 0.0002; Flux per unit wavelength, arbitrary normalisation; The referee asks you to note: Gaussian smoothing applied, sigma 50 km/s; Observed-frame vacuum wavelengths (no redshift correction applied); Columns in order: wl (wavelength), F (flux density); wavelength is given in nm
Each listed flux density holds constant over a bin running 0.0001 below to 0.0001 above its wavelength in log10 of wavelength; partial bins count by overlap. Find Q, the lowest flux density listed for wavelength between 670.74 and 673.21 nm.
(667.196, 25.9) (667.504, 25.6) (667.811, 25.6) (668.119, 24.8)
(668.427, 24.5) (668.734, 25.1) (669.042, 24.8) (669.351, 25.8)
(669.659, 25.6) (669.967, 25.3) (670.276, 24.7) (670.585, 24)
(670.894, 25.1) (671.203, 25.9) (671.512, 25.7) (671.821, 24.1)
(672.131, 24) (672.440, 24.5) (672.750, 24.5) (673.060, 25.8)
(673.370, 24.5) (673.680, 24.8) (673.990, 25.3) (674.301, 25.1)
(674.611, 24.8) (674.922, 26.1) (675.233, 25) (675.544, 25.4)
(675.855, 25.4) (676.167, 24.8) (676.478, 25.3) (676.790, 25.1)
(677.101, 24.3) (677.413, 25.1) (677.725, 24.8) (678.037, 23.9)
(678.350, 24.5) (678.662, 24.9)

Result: 24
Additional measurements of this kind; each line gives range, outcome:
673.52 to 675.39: 24.8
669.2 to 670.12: 25.3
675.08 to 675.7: 25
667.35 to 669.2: 24.5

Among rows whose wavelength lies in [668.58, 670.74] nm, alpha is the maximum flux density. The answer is 25.8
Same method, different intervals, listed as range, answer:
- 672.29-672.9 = 24.5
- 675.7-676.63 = 25.4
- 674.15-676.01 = 26.1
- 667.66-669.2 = 25.6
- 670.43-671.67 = 25.9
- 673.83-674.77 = 25.3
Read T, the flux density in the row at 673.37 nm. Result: 24.5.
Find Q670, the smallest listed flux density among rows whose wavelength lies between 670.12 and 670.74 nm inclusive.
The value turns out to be 24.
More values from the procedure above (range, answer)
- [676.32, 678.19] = 23.9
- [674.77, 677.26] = 24.3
